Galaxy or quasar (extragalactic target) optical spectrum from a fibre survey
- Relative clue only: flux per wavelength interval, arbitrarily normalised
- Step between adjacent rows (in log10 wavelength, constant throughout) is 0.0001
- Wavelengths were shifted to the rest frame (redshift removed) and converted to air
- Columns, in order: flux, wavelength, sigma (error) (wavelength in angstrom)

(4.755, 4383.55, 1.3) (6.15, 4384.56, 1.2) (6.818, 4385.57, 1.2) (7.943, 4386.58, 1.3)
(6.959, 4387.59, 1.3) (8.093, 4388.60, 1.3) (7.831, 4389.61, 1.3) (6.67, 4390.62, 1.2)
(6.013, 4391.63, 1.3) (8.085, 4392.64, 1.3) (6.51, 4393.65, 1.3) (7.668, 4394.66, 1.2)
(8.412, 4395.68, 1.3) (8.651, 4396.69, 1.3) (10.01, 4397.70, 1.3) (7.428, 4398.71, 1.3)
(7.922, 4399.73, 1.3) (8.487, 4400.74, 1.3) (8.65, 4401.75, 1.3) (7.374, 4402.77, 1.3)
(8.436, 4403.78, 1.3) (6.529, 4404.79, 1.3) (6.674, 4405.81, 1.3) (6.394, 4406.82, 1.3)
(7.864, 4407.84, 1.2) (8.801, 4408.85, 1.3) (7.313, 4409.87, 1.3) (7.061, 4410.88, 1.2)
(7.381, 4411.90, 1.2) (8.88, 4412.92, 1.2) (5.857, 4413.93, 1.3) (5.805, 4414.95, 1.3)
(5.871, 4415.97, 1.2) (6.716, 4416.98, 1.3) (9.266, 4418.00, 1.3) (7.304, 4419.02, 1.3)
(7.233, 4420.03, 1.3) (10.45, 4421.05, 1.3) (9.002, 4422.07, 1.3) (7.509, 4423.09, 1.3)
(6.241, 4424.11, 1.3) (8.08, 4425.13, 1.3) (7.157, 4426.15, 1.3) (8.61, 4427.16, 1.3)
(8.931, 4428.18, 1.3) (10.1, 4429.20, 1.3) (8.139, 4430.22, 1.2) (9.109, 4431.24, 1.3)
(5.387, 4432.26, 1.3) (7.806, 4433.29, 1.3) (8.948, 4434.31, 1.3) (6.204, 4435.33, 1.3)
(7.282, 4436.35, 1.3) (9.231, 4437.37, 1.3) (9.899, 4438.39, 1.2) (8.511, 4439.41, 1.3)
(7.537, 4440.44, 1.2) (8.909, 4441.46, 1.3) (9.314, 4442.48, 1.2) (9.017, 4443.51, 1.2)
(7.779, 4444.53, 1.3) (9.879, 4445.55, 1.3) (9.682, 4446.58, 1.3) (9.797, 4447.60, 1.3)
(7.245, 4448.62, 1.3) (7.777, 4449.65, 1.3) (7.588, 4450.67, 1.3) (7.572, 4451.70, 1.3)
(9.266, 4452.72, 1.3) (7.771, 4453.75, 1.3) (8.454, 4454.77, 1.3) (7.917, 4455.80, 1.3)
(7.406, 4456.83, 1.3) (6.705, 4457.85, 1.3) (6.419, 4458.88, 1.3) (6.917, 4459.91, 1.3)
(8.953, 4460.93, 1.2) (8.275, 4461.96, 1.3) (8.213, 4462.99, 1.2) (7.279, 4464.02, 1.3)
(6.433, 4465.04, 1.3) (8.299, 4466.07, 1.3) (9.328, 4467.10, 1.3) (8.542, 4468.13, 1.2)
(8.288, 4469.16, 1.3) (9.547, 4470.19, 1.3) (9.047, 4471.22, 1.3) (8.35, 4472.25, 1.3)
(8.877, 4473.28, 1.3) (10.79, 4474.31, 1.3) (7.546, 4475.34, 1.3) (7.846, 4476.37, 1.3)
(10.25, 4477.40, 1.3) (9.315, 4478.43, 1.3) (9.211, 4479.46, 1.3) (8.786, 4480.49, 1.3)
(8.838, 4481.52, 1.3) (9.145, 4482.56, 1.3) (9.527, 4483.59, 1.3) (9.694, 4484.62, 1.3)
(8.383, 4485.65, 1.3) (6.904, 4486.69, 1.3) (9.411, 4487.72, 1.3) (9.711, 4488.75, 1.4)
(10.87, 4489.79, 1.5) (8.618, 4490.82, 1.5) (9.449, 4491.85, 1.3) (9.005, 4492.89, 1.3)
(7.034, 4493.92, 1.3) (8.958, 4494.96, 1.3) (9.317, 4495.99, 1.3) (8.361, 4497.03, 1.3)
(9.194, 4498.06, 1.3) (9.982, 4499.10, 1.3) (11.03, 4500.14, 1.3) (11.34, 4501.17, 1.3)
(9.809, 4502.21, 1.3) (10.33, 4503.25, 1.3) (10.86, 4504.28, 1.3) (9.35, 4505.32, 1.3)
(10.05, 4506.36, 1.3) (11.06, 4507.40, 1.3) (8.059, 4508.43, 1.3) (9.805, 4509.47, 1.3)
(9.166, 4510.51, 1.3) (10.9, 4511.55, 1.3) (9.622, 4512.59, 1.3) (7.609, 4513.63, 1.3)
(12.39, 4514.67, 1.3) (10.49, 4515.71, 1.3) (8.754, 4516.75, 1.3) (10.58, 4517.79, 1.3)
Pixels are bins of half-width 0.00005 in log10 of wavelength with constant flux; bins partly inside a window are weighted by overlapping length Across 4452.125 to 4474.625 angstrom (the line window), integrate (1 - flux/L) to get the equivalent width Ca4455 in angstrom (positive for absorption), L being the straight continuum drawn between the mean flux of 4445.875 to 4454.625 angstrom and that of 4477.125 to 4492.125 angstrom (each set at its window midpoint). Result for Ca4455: 1.3 angstrom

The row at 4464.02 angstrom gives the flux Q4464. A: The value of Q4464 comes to 7.279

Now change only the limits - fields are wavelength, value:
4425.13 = 8.08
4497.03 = 8.361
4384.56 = 6.15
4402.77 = 7.374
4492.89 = 9.005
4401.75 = 8.65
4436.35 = 7.282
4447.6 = 9.797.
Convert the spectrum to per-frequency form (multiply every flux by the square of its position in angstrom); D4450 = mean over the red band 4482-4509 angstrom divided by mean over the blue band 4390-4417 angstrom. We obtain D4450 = 1.3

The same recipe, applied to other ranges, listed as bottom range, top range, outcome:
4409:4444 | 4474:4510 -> 1.21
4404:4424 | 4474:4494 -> 1.25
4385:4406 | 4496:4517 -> 1.35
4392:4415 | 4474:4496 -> 1.22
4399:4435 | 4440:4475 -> 1.10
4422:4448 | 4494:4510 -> 1.20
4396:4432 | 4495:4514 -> 1.30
